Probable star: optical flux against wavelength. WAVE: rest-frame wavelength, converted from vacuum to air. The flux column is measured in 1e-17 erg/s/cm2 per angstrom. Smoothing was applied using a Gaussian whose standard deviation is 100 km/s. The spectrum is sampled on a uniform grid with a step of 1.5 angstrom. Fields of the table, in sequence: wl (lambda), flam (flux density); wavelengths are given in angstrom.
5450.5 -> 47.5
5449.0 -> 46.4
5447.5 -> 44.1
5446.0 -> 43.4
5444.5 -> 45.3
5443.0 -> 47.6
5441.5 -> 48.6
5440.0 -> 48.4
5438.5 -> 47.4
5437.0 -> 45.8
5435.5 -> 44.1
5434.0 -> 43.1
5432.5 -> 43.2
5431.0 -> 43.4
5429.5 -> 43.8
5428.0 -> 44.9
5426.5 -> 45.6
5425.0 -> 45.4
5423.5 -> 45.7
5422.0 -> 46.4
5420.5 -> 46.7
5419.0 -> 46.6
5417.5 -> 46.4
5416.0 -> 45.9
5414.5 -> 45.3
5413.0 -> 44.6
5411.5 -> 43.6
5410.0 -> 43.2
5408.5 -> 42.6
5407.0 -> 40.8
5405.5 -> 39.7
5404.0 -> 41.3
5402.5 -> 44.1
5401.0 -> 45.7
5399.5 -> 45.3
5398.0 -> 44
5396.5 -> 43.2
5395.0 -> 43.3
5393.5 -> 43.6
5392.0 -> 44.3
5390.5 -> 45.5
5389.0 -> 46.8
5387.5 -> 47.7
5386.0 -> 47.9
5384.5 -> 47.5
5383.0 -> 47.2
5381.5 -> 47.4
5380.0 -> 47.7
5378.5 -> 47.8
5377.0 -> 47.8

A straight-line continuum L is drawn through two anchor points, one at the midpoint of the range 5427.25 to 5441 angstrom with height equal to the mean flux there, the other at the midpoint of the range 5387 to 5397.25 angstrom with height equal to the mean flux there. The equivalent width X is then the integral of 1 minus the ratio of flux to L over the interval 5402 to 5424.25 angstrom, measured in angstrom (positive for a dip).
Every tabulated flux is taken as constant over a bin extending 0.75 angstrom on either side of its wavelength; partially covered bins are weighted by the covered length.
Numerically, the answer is 0.4 angstrom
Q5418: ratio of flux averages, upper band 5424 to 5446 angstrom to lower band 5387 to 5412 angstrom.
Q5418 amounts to 1.0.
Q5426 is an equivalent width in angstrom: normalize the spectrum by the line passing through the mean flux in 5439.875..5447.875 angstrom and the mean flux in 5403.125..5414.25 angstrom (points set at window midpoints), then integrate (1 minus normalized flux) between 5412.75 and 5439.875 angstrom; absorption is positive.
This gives -0.6 angstrom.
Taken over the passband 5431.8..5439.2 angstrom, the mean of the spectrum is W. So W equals 44.7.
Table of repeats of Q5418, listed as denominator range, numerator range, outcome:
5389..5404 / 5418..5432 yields 1.02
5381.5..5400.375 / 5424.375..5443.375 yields 1.00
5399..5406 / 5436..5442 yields 1.09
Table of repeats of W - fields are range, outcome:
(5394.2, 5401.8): 44.3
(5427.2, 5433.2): 43.8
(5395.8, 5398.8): 43.6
